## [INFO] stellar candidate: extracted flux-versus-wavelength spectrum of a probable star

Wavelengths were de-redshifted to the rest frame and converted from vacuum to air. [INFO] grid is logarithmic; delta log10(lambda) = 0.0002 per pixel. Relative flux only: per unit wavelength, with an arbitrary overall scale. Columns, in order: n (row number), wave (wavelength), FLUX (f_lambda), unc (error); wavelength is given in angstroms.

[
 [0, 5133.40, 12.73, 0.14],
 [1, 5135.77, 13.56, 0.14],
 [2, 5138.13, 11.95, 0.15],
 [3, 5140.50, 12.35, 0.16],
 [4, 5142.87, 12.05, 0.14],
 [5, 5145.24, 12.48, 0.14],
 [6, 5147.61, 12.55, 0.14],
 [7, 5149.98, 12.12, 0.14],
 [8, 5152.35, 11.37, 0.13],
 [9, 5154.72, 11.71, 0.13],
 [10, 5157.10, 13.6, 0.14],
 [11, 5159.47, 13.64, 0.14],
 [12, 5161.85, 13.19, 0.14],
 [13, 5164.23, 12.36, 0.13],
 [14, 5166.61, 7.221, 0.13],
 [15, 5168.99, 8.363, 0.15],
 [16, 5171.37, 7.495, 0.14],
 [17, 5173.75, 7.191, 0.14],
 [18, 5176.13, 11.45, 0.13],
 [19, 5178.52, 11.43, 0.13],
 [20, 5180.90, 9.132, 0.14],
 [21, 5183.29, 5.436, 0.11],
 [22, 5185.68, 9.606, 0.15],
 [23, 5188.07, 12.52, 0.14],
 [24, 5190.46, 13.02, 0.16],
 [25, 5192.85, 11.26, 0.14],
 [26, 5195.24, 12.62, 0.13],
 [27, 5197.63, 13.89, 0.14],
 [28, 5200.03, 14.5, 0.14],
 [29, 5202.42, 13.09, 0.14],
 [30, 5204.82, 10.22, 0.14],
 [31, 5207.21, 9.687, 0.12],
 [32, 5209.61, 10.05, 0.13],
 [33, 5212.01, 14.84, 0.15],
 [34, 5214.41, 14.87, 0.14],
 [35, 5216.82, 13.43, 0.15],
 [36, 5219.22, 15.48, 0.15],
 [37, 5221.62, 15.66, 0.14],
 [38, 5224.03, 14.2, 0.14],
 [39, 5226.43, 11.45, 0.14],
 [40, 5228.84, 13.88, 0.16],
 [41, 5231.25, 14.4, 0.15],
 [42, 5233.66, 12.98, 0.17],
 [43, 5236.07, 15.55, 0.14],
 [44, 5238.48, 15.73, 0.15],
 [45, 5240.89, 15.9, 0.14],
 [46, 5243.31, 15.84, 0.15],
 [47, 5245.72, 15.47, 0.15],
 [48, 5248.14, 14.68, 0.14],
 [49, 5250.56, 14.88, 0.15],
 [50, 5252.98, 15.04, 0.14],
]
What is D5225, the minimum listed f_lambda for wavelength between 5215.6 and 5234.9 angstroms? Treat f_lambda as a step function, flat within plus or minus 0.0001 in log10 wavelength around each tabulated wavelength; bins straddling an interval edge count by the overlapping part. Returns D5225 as 11.45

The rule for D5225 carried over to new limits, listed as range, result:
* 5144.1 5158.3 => 11.37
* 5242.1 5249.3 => 14.68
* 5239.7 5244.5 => 15.84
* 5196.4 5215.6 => 9.687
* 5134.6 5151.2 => 11.95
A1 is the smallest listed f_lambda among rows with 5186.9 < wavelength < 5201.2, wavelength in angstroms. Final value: 11.26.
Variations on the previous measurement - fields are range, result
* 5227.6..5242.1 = 12.98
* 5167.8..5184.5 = 5.436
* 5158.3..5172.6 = 7.221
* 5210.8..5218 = 13.43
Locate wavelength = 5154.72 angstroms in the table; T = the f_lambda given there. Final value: 11.71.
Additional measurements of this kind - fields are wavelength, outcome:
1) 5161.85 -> 13.19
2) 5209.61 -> 10.05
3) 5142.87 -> 12.05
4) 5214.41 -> 14.87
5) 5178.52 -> 11.43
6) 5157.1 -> 13.6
